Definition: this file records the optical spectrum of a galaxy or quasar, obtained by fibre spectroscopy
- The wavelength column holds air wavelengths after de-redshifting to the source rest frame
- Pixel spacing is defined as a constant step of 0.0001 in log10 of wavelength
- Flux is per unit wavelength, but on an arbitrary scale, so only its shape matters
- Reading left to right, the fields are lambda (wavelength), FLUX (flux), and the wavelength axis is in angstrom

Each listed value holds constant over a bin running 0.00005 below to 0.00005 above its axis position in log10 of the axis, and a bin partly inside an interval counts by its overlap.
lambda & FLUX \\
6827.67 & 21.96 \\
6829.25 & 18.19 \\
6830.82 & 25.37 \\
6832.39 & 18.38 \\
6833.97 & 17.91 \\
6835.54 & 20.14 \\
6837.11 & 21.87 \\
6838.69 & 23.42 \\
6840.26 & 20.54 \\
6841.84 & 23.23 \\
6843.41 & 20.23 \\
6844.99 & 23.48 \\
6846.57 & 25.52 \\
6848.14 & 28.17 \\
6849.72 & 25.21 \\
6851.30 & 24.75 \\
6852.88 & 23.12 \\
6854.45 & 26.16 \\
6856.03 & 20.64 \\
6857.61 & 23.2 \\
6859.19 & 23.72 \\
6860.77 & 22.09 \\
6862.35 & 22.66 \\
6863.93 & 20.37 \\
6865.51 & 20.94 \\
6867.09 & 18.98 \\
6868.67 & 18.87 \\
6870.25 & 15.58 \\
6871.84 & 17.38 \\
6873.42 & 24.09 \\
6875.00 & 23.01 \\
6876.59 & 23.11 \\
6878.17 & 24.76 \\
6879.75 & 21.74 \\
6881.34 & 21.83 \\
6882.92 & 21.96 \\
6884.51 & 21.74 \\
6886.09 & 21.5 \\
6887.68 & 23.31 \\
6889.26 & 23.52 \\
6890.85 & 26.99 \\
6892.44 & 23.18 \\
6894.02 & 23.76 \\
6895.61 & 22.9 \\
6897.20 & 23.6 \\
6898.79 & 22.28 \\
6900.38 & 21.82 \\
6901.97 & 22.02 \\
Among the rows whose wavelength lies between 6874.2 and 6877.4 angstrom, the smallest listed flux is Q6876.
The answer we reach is 23.01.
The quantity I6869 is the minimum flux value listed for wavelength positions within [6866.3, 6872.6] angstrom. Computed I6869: 15.58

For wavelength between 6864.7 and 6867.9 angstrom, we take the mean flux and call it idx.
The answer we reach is 20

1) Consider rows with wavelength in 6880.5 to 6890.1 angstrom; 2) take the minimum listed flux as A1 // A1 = 21.5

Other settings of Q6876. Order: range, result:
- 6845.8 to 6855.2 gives 23.12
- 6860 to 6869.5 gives 18.87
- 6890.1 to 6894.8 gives 23.18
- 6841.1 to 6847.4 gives 20.23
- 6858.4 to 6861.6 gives 22.09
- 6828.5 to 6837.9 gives 17.91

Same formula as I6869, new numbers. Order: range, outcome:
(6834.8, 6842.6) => 20.14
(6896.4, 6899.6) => 22.28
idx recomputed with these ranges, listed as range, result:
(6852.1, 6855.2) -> 24.7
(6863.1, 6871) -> 19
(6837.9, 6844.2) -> 21.9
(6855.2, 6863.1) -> 22.5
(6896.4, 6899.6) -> 22.9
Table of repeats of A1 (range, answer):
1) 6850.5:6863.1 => 20.64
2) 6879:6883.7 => 21.74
